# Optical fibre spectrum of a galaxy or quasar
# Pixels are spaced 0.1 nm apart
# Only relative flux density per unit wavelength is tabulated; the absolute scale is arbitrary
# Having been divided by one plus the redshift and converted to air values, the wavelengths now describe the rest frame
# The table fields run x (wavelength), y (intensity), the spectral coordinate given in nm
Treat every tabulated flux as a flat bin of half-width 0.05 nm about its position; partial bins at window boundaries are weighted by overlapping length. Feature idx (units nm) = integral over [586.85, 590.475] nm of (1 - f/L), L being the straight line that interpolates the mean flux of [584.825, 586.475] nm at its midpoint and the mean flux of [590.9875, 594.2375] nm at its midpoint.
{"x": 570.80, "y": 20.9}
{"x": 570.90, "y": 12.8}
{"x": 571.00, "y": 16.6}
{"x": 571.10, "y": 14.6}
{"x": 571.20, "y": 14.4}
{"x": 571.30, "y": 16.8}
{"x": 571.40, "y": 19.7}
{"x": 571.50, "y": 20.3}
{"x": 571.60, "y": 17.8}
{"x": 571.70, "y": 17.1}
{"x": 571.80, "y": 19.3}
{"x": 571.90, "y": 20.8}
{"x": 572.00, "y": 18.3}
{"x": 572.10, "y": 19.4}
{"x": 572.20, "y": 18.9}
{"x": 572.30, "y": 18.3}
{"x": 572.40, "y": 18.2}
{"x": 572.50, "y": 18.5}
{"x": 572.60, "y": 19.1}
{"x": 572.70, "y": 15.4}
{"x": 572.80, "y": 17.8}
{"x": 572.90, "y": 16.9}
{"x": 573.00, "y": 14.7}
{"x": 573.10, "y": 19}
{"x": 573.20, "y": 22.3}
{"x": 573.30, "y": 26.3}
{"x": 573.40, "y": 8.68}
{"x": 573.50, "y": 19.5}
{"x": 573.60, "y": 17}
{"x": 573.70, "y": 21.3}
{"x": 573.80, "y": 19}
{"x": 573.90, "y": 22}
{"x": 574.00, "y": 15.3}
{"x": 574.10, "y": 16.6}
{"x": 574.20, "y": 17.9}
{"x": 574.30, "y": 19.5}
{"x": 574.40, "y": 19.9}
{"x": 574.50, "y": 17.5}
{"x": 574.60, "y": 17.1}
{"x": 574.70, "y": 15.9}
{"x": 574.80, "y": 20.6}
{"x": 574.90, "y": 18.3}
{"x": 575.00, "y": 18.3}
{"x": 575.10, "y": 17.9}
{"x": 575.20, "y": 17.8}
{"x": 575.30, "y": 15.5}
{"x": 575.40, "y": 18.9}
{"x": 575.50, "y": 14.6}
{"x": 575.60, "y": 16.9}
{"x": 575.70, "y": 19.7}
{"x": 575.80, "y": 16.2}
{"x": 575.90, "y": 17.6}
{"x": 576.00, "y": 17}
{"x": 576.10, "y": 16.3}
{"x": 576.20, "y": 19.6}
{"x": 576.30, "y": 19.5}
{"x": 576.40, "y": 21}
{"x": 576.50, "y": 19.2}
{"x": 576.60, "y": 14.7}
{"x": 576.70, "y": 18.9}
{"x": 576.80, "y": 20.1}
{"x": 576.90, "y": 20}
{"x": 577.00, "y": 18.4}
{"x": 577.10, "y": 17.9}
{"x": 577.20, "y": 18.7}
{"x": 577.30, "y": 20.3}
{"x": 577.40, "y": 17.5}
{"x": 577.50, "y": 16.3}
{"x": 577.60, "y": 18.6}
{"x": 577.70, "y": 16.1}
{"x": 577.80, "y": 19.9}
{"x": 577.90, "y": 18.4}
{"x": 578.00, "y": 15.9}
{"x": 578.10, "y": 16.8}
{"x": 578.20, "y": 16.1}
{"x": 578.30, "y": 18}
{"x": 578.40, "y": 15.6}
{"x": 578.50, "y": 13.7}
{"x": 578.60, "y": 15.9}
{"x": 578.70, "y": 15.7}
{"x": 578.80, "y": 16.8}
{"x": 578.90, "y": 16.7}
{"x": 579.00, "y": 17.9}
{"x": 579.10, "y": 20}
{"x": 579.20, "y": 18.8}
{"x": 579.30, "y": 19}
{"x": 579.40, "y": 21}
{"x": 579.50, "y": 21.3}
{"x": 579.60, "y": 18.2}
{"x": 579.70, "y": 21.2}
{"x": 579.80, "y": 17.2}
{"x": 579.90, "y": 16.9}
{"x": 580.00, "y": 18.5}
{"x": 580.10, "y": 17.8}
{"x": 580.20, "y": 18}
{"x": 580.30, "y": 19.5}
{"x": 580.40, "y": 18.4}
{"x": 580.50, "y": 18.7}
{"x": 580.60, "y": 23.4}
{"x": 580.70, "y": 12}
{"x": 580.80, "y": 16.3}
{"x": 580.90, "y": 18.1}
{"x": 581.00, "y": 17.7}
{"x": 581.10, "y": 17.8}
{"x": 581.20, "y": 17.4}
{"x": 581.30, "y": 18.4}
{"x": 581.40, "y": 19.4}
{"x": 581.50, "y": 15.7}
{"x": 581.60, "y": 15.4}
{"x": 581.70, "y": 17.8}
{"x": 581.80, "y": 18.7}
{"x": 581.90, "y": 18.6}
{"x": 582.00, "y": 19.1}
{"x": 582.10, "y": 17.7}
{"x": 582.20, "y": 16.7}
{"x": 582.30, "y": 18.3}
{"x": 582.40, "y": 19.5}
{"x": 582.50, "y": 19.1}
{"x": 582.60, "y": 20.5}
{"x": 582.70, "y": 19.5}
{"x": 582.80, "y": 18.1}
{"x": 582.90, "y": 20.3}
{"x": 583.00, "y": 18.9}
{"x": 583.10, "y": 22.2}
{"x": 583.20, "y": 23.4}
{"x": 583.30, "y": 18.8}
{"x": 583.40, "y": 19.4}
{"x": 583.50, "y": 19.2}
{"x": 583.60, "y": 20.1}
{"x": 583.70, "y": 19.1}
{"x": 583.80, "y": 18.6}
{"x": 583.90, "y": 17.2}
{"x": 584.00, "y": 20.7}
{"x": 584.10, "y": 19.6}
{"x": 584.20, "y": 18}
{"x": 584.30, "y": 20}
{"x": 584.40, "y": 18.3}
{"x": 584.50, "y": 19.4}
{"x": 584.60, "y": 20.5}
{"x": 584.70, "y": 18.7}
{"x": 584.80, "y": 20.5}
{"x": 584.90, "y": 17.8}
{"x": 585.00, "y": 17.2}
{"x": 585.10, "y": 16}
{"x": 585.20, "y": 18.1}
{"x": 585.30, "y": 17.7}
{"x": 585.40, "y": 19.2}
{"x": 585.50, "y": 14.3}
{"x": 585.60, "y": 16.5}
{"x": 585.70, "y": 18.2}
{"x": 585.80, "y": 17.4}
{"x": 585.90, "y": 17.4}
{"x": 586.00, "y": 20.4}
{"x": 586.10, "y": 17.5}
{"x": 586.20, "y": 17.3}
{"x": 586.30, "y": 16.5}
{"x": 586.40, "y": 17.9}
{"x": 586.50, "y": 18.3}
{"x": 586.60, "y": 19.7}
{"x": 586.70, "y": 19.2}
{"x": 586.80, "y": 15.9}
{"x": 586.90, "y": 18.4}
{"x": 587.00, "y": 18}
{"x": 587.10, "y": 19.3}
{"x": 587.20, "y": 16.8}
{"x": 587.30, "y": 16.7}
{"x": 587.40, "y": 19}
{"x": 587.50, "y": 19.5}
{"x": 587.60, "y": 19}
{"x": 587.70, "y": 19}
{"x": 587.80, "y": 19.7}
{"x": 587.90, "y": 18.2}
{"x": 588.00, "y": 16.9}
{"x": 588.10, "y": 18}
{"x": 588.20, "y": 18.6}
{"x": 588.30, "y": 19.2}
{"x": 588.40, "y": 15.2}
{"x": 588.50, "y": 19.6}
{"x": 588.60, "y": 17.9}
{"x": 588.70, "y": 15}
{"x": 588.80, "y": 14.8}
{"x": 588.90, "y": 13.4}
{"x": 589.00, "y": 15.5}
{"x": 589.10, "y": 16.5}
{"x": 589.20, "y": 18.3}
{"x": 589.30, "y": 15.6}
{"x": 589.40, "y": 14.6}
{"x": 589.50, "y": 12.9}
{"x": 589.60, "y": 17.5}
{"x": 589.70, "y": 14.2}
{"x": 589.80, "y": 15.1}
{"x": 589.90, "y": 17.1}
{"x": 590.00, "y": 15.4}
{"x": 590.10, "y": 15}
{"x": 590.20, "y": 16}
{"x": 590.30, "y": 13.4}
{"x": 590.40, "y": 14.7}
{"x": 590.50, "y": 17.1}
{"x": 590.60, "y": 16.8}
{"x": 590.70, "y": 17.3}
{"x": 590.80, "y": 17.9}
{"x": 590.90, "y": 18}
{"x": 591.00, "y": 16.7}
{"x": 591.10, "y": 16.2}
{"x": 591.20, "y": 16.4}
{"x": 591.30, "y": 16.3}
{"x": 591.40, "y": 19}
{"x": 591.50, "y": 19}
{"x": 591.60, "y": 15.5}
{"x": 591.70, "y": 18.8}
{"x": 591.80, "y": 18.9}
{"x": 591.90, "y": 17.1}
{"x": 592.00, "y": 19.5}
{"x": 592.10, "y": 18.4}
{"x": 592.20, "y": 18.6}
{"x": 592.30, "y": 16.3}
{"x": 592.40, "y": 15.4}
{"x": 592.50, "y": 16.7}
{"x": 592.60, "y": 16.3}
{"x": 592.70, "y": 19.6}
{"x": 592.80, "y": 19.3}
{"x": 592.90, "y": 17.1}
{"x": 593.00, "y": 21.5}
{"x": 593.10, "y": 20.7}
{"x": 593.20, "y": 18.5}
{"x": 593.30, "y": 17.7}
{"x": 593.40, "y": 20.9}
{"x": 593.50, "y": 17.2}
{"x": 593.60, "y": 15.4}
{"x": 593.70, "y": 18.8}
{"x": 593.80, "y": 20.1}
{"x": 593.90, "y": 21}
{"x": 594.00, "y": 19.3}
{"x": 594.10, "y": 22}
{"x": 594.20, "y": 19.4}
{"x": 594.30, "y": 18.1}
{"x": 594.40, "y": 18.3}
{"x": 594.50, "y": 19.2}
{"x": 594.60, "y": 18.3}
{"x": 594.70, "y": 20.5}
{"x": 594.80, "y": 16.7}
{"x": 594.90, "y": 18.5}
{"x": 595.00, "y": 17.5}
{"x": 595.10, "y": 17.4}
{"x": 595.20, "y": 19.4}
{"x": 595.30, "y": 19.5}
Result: 0.217 nm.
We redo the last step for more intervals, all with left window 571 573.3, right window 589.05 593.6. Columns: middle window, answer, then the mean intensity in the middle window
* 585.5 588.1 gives -0.10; 18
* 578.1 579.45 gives 0.04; 17.3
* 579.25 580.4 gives -0.08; 18.9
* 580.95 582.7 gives -0.05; 18.1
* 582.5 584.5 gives -0.23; 19.6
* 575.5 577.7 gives -0.03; 18.2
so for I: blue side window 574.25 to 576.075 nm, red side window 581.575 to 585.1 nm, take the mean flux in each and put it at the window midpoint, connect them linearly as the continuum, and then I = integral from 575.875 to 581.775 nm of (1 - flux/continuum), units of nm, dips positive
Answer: 0.112 nm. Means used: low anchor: 17.7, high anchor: 19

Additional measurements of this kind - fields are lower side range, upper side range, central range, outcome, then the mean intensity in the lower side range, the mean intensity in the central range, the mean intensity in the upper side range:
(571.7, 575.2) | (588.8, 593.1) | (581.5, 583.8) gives -0.19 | 18.4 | 19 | 16.8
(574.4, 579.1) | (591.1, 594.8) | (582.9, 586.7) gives -0.13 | 17.7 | 18.7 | 18.4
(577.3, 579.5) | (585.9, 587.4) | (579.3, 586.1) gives -0.31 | 17.5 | 18.6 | 18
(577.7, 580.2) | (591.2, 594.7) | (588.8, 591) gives 0.30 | 17.8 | 15.8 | 18.5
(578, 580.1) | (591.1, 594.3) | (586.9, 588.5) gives -0.01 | 17.7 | 18.3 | 18.4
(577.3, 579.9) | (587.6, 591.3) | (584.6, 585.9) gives -0.06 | 17.7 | 17.7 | 16.5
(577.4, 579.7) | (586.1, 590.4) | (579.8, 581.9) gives -0.04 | 17.7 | 17.8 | 17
